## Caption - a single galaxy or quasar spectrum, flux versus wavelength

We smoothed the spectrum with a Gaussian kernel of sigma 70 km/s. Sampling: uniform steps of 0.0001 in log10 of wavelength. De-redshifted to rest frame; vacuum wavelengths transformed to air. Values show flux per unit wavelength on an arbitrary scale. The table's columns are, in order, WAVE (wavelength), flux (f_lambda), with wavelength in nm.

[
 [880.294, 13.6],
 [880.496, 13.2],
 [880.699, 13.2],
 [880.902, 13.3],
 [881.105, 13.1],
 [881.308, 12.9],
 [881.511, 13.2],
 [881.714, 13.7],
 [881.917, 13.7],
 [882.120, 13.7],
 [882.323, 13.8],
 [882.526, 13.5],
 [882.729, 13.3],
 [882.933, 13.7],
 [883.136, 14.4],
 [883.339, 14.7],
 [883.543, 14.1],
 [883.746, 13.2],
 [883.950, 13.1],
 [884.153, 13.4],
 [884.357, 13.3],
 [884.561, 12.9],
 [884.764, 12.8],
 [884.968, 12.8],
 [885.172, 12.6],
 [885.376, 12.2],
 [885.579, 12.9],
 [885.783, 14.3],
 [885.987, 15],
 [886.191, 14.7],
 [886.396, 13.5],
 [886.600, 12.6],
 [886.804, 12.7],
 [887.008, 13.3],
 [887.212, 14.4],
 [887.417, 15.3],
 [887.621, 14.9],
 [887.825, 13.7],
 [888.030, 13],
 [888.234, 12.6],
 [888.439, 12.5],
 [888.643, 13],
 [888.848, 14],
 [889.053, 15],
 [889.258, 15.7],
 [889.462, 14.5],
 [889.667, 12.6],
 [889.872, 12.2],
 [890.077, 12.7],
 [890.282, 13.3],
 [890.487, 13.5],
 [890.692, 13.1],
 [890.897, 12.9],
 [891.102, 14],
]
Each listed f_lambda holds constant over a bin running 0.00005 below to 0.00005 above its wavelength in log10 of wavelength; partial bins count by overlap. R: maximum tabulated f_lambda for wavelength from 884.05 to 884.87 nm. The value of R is 13.4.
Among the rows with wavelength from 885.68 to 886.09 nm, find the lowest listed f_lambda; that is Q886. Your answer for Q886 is 14.3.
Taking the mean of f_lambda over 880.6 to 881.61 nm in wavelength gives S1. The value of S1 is 13.1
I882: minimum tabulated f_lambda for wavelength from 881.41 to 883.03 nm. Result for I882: 13.2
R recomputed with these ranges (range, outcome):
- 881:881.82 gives 13.7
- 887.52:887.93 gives 14.9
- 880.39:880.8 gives 13.2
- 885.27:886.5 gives 15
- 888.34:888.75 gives 13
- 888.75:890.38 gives 15.7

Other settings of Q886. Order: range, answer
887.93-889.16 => 12.5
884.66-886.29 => 12.2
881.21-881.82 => 12.9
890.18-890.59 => 13.3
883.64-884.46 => 13.1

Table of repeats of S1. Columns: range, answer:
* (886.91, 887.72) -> 14.5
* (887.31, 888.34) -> 13.9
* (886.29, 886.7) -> 13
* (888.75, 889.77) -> 14.4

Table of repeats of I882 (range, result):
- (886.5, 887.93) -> 12.6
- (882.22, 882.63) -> 13.5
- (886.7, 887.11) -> 12.7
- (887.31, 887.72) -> 14.9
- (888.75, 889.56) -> 14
